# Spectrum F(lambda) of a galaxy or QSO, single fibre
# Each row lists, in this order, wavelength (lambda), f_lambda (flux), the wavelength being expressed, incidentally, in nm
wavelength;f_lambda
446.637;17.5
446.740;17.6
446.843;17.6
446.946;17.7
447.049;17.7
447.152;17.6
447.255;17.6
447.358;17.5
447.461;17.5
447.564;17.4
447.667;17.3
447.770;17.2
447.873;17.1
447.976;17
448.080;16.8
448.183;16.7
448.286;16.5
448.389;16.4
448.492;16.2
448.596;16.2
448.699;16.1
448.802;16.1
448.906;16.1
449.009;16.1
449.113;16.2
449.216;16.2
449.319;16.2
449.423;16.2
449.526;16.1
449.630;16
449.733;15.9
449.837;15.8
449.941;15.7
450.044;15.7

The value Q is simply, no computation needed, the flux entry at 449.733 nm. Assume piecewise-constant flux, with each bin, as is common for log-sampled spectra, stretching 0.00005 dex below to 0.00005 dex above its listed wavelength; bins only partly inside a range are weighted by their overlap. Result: 15.9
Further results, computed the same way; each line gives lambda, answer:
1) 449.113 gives 16.2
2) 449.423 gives 16.2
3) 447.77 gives 17.2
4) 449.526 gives 16.1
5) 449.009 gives 16.1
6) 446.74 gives 17.6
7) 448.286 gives 16.5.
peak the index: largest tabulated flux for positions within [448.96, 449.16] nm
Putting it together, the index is 16.2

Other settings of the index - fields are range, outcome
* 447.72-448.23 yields 17.2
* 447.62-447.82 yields 17.3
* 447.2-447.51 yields 17.6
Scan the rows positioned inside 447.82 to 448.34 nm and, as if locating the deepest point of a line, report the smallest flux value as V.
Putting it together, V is 16.5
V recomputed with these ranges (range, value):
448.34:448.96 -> 16.1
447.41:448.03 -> 17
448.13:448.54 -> 16.2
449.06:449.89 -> 15.8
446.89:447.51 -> 17.5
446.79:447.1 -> 17.6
